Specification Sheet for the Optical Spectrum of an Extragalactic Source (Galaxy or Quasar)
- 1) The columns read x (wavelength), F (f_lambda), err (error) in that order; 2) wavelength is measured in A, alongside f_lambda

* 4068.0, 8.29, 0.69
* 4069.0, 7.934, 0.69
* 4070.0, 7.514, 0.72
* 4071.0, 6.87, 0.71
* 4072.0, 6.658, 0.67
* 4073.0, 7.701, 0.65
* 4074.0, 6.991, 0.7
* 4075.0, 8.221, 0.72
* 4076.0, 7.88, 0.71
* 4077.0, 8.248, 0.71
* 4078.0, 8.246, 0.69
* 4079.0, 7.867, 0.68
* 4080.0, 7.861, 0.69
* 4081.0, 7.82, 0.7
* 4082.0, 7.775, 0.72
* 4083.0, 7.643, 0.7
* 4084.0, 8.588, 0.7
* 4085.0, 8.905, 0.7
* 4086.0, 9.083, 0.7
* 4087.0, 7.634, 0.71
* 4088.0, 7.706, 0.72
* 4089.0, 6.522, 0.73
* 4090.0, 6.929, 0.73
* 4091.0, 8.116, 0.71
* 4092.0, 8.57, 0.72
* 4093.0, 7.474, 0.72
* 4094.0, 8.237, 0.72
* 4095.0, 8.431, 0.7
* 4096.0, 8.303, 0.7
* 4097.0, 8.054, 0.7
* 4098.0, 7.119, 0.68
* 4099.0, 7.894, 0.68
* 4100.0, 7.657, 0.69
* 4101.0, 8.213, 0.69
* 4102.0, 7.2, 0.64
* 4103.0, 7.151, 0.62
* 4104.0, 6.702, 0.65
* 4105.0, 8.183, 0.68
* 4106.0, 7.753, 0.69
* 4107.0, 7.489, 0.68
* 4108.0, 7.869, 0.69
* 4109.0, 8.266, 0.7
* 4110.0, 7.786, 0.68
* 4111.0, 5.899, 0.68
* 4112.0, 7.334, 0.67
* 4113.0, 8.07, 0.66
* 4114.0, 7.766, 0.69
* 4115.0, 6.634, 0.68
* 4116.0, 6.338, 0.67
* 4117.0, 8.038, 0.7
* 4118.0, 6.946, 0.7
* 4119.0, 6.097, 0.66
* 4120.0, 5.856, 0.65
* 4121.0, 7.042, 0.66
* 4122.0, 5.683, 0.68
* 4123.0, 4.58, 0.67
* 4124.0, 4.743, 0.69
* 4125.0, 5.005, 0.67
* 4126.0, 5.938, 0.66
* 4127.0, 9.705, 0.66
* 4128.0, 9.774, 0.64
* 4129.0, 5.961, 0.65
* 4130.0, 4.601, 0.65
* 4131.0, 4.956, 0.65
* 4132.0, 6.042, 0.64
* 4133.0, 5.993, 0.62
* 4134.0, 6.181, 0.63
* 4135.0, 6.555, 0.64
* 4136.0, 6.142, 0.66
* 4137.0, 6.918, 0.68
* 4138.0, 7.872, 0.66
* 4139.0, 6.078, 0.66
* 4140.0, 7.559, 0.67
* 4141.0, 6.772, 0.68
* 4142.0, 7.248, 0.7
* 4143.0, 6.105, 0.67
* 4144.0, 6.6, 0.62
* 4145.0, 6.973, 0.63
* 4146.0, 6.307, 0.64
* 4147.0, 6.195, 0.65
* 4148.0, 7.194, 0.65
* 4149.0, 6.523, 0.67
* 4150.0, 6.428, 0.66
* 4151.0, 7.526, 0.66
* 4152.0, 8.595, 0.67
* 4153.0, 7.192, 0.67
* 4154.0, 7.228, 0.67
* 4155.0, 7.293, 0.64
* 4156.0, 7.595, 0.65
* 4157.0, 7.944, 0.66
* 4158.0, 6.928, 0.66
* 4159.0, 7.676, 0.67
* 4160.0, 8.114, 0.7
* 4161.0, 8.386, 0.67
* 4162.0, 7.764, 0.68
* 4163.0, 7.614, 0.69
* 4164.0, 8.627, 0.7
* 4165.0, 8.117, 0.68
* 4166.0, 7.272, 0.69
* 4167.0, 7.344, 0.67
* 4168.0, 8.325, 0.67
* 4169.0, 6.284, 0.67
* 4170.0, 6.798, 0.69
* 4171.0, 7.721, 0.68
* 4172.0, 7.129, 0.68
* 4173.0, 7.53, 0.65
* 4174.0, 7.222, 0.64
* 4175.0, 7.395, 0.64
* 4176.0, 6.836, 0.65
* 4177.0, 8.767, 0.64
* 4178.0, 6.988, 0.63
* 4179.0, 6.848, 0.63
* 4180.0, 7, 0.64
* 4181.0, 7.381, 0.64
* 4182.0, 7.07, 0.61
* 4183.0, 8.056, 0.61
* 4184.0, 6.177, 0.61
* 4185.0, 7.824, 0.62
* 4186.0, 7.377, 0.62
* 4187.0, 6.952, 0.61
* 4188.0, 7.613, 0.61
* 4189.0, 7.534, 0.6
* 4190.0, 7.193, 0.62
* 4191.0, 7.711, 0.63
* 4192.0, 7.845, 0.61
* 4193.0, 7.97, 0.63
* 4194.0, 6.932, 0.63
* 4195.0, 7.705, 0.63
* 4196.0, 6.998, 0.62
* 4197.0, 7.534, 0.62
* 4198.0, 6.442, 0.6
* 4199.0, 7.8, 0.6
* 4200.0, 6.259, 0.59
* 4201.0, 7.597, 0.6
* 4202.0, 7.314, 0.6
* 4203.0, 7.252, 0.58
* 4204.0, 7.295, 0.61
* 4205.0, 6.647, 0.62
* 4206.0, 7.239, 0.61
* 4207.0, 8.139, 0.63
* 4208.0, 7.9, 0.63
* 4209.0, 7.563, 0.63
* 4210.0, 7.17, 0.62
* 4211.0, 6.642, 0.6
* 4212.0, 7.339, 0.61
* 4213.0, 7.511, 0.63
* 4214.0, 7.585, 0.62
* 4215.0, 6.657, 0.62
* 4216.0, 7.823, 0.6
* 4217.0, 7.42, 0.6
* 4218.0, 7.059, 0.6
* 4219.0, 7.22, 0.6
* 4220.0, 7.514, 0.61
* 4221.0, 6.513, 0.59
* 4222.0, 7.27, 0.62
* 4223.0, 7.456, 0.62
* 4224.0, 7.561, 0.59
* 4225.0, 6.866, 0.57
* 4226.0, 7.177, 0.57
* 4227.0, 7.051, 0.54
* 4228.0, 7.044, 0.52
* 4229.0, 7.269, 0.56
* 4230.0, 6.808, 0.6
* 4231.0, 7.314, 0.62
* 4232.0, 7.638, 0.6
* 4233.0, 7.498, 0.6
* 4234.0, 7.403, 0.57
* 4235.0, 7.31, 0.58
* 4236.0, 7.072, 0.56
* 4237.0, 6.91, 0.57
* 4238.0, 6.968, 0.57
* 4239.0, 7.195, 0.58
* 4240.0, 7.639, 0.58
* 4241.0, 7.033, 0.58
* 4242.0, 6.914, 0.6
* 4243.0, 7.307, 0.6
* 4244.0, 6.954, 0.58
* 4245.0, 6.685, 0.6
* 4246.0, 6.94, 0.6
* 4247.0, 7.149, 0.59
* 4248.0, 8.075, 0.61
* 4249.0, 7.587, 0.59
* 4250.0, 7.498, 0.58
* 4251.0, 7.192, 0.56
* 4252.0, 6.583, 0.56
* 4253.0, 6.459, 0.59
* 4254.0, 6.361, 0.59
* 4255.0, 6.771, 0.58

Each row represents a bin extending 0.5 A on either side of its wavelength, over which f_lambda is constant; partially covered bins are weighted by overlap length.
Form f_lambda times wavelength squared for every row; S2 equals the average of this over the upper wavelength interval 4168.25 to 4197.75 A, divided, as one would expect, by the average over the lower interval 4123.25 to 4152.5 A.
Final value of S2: 1.13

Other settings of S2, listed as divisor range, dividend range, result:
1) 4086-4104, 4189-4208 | 1.00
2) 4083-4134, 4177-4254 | 1.06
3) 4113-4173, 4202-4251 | 1.09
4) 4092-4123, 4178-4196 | 1.04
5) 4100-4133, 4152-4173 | 1.13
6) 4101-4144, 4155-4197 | 1.13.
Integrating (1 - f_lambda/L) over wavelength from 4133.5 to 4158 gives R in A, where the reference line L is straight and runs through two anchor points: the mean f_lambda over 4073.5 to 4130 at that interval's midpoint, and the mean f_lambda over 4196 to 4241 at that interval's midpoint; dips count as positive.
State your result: 1.3 A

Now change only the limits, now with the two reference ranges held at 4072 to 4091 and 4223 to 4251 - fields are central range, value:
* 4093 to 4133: 3.47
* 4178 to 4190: 0.31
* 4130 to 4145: 2.29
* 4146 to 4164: 0.29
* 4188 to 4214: 0.05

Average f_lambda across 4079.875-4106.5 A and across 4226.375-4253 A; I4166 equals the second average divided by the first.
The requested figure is 0.9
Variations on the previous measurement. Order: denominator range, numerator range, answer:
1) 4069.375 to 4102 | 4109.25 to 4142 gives 0.84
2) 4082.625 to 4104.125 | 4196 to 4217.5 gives 0.93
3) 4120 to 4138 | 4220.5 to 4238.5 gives 1.15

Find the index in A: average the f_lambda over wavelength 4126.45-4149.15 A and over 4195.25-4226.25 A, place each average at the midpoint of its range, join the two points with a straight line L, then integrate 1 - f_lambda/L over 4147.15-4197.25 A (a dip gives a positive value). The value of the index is -3.4 A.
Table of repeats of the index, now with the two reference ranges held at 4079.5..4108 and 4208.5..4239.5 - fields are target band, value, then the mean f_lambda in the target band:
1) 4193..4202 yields 0.16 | 7.21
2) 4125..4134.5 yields 1.45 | 6.49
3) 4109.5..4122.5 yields 1.41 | 6.88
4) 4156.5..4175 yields -0.26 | 7.59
